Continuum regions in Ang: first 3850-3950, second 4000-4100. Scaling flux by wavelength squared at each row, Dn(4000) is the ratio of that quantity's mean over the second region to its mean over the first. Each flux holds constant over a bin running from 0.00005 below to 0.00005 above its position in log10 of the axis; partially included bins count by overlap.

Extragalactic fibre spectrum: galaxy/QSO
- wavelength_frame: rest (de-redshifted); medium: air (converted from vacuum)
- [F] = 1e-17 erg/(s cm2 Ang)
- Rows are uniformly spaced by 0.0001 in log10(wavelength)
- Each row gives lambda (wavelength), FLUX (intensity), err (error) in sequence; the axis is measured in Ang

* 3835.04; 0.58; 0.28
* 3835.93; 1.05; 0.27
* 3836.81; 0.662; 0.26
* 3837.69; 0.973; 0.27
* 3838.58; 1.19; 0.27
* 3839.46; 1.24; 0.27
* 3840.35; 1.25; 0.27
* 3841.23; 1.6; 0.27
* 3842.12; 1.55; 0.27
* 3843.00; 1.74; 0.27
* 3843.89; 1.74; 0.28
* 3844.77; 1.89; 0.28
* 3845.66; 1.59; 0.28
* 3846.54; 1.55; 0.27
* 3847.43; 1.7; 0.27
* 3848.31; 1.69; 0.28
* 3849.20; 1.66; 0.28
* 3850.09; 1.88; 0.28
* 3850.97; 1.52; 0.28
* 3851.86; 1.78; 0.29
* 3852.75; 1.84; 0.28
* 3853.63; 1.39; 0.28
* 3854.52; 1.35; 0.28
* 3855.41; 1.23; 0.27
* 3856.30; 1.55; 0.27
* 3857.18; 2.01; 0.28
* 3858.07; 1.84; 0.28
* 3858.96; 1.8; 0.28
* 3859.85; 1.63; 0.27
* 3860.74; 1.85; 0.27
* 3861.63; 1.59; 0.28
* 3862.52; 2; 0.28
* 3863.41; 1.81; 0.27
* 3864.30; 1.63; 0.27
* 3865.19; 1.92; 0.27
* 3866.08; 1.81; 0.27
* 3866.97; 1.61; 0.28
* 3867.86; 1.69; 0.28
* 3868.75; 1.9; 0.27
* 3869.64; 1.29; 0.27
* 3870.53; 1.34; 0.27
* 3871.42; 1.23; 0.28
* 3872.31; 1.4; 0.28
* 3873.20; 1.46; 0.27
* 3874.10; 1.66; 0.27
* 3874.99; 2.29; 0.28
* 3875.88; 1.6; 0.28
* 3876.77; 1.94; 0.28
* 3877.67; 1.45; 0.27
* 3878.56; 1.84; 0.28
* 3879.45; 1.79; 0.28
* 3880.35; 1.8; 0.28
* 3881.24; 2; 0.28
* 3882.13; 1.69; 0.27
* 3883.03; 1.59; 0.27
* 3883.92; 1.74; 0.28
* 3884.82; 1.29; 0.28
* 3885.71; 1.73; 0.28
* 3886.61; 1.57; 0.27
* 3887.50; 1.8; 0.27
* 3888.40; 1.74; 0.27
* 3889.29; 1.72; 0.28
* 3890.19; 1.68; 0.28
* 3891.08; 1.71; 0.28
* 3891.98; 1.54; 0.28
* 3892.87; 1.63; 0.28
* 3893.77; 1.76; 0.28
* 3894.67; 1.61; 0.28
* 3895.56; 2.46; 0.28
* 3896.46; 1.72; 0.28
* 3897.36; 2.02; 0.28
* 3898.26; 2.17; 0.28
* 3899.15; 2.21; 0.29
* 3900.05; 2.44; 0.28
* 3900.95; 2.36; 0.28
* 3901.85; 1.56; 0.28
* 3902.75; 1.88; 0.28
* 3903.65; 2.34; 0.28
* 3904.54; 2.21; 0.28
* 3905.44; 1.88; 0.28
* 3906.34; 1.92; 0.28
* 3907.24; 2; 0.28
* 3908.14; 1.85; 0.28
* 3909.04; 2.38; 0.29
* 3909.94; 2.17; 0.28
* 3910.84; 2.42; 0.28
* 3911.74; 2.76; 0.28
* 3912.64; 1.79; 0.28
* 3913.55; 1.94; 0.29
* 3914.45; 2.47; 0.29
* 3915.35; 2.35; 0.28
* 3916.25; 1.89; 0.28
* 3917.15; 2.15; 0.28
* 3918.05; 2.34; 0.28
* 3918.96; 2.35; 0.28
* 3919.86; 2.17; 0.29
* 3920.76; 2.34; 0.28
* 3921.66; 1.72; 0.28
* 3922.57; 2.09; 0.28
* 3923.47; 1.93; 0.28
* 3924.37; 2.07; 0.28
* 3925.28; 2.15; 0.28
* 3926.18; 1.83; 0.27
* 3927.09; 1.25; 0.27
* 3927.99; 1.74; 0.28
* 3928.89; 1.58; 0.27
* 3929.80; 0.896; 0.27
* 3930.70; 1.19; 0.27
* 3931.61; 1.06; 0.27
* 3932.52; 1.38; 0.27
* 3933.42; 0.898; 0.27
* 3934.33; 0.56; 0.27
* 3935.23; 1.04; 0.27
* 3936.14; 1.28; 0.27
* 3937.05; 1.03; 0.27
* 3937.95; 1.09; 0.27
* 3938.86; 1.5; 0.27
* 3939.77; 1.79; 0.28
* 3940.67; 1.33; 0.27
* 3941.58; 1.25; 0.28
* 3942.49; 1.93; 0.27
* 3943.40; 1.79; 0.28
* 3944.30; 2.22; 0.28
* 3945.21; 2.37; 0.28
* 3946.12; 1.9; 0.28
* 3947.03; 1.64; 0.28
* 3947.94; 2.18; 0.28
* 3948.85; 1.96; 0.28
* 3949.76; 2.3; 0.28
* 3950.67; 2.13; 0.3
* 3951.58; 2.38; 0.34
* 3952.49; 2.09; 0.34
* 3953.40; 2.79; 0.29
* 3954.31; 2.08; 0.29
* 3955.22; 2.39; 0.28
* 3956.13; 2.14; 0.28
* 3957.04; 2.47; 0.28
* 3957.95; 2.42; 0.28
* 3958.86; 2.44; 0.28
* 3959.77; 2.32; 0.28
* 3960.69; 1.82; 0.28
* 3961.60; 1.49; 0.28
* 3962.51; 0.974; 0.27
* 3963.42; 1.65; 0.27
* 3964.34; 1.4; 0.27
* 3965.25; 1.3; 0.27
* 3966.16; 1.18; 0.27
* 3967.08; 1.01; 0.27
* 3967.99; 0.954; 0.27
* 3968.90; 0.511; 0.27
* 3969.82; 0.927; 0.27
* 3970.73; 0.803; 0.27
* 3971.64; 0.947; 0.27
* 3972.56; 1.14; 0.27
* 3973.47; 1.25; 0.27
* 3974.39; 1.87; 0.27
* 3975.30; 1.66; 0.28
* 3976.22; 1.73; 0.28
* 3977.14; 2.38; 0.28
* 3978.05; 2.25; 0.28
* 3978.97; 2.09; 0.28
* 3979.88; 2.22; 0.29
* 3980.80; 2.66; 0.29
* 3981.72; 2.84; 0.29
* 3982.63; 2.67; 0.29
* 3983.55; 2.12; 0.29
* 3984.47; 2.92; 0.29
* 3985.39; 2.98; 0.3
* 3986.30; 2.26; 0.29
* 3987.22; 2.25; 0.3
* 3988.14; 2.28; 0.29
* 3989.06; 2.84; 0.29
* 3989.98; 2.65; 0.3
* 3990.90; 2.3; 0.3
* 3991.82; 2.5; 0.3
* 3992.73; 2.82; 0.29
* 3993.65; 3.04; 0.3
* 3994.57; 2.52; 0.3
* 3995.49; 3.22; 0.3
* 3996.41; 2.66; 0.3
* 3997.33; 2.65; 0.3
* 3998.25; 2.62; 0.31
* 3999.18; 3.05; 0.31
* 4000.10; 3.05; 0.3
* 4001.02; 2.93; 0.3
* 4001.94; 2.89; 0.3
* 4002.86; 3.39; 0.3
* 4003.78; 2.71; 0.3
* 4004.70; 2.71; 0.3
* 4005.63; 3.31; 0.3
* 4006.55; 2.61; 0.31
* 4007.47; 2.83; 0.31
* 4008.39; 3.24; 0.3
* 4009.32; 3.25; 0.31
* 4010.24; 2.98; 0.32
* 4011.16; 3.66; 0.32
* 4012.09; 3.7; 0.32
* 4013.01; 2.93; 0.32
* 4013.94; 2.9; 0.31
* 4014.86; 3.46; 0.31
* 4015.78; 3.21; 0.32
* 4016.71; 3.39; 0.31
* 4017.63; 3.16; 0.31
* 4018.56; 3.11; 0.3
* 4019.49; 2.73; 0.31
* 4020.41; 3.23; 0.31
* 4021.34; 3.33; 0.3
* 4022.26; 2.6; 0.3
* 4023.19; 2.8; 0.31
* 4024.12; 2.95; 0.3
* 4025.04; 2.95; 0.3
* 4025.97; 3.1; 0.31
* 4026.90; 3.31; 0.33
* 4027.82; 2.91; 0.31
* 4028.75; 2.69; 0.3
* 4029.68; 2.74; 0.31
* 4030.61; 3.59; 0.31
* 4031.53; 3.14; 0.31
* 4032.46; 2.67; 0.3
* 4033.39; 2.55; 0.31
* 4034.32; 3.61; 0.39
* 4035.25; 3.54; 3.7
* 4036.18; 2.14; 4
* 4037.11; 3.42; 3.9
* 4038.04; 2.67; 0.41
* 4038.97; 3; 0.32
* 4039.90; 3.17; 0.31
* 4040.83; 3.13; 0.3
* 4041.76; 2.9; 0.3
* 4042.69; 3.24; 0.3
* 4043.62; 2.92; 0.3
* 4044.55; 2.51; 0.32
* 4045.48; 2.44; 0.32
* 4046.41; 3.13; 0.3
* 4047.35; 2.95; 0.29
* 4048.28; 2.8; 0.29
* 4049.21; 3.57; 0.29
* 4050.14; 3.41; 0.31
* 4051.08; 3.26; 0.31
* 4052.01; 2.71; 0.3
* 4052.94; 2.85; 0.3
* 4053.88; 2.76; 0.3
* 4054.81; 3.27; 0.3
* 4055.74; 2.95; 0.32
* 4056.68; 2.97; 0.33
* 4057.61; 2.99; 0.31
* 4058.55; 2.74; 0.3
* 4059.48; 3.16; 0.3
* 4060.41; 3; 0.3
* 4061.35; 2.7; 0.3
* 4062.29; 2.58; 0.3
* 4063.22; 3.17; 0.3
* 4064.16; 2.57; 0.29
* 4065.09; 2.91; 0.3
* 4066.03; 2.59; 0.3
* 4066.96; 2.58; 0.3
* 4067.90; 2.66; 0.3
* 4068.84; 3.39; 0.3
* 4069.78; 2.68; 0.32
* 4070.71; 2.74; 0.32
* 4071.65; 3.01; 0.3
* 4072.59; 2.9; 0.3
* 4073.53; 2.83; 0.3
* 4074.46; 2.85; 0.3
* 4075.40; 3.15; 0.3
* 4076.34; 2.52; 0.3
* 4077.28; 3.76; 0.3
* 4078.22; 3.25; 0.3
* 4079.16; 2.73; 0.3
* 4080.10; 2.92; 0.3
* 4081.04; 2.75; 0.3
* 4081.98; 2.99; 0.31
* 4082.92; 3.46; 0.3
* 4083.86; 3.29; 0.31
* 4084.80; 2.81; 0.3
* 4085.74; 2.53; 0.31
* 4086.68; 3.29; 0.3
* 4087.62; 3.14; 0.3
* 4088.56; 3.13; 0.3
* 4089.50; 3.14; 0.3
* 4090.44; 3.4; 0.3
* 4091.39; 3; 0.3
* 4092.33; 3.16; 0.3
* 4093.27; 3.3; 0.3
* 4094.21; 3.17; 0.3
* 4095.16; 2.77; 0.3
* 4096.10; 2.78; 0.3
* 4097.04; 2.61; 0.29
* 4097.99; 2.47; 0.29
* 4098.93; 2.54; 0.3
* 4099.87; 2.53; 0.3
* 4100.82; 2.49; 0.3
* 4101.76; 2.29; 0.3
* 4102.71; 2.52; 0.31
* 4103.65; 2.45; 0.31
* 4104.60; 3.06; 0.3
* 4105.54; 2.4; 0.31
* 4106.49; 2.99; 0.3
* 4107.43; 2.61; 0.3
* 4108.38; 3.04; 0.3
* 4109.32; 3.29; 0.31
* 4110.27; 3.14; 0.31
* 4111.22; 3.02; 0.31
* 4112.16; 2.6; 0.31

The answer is 1.8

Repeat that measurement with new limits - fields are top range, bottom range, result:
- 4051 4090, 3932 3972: 1.91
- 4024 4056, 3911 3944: 1.87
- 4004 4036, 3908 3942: 1.86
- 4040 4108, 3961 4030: 1.21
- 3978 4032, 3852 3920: 1.66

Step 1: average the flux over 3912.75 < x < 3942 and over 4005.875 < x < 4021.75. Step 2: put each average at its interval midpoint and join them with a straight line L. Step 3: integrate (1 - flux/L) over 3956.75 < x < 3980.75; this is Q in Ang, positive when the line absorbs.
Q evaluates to 7.8 Ang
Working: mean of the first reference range 1.65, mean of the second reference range 3.16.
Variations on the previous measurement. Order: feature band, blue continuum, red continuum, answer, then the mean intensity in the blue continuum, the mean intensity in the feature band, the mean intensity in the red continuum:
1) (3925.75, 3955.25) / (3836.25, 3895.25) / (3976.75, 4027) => 8.5 Ang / 1.63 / 1.65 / 2.86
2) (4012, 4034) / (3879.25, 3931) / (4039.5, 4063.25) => -2.2 Ang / 1.92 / 3.04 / 2.97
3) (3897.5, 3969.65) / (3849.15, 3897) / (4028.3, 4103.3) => 7.9 Ang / 1.69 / 1.83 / 2.93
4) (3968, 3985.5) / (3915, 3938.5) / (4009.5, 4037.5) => 4.1 Ang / 1.63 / 1.85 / 3.08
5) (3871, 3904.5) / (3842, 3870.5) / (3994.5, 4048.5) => 2.4 Ang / 1.69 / 1.8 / 3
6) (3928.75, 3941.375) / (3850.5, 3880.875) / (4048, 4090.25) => 5.6 Ang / 1.67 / 1.18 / 2.97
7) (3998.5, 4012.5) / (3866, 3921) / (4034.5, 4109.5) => -3.0 Ang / 1.89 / 3.08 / 2.92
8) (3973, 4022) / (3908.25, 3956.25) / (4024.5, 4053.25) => -3.5 Ang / 1.86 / 2.76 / 3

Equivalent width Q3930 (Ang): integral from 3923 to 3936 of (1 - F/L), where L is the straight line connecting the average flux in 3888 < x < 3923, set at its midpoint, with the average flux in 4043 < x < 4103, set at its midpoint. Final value 4.6 Ang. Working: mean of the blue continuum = 2.05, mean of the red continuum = 2.91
